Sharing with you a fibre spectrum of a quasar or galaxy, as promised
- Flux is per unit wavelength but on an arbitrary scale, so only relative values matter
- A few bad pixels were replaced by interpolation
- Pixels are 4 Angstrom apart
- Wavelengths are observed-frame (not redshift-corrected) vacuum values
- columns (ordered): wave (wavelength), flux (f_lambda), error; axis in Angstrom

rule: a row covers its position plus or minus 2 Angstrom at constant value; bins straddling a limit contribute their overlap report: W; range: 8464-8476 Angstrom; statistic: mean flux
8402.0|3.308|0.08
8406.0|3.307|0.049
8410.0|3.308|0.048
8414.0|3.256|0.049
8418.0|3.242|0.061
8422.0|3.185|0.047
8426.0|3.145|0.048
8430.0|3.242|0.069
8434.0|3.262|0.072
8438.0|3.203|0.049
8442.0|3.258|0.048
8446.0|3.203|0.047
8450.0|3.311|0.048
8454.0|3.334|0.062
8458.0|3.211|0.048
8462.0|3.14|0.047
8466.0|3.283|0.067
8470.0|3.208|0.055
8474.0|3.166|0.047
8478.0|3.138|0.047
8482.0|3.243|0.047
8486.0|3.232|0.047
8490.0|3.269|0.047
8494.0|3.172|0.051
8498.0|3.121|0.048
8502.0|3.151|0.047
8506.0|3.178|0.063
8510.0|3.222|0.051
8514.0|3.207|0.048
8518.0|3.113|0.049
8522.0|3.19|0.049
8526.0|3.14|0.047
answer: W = 3.22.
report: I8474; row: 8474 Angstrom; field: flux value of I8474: 3.166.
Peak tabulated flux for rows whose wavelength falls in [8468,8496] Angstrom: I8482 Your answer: 3.269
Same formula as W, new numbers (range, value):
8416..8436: 3.22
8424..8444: 3.22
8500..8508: 3.16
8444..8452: 3.26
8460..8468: 3.21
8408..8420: 3.27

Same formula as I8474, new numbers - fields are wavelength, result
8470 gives 3.208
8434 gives 3.262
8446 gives 3.203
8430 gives 3.242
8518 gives 3.113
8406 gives 3.307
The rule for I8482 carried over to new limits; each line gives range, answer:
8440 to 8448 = 3.258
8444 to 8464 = 3.334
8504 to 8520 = 3.222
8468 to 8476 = 3.208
